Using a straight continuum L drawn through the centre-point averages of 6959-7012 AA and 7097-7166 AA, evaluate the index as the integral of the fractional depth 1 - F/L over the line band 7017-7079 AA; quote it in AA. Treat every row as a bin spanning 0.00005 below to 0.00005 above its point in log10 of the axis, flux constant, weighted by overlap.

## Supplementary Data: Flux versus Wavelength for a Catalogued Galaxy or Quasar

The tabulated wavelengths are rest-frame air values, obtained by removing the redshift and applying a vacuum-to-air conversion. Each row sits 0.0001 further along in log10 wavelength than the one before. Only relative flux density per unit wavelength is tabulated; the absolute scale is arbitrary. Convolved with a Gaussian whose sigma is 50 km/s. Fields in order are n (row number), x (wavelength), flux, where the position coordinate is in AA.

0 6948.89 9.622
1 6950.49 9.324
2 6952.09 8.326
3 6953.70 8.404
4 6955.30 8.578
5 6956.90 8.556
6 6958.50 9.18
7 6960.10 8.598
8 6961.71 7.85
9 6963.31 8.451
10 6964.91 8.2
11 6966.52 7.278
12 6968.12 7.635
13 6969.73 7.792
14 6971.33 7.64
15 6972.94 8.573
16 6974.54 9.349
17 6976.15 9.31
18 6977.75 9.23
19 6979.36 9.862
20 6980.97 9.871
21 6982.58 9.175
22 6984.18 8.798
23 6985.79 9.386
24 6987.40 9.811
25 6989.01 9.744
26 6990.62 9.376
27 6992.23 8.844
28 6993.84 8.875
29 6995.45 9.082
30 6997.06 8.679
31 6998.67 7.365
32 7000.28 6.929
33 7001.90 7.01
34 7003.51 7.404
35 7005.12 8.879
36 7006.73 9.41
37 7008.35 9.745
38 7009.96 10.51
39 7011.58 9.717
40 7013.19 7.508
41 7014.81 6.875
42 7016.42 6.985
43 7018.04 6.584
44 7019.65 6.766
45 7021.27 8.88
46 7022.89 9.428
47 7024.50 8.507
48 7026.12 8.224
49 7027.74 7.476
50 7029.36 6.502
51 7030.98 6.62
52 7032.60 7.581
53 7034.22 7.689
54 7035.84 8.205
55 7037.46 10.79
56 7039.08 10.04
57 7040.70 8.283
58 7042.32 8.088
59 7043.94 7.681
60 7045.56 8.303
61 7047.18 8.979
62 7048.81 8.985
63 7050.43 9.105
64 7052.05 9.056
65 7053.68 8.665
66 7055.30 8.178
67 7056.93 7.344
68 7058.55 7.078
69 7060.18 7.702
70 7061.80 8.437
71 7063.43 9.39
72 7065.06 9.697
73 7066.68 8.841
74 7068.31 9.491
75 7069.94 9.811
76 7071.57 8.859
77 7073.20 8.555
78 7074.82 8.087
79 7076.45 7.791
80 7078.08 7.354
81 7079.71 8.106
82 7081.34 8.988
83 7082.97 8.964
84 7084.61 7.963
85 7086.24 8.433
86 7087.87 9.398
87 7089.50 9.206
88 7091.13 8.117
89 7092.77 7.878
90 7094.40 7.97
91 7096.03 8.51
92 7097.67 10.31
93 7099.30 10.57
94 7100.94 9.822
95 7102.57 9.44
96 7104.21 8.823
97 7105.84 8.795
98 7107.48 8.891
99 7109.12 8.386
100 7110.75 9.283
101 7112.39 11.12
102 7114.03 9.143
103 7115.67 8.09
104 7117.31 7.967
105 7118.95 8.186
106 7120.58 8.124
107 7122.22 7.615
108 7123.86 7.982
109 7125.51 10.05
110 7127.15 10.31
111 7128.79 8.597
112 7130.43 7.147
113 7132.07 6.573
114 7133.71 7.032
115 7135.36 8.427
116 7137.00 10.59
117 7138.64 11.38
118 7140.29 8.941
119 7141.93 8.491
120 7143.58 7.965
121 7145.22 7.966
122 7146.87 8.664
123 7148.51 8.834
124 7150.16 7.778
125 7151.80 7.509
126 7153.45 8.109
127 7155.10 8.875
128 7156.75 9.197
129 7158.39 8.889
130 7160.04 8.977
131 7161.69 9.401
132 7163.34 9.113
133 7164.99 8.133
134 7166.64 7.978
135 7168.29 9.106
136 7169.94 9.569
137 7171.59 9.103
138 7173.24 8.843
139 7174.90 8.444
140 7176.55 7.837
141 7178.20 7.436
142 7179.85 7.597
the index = 3.0 AA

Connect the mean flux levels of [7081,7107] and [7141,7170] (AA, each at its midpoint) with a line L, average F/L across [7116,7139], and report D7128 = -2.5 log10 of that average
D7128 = 0.029 mag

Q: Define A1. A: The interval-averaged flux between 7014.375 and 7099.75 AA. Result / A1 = 8.4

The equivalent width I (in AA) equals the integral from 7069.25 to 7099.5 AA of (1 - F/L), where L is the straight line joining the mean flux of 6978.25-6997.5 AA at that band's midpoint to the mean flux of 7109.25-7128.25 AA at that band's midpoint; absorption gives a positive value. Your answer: 1.2 AA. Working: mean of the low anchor 9.3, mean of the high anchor 8.87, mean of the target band 8.64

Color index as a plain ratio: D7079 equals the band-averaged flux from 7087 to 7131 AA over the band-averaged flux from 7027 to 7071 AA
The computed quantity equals 1.05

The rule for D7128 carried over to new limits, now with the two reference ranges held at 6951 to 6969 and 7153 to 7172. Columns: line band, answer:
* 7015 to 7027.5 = 0.08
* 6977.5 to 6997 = -0.12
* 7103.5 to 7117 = -0.04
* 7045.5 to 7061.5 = 0.03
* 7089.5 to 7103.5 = -0.05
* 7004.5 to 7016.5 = -0.05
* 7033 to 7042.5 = -0.04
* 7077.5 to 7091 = 0.01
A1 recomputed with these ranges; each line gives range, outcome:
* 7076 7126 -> 8.75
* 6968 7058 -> 8.49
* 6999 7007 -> 7.8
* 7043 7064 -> 8.36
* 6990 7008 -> 8.37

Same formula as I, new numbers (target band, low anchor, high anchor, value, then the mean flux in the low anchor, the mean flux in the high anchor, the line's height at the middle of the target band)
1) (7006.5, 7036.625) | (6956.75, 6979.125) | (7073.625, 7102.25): 1.8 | 8.44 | 8.69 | 8.55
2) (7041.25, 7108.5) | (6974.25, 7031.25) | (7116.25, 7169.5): -1.0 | 8.53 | 8.57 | 8.55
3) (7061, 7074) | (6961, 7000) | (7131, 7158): -0.8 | 8.74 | 8.52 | 8.62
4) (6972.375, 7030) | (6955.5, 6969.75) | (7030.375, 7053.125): -1.4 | 8.21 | 8.55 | 8.37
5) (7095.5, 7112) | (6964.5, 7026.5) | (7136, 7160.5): -1.2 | 8.55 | 8.81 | 8.73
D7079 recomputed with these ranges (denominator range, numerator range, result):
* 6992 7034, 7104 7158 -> 1.07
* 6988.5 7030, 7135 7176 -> 1.06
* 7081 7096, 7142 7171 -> 1.01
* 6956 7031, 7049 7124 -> 1.03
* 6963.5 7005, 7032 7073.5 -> 1.00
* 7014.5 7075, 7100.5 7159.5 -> 1.04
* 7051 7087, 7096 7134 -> 1.04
